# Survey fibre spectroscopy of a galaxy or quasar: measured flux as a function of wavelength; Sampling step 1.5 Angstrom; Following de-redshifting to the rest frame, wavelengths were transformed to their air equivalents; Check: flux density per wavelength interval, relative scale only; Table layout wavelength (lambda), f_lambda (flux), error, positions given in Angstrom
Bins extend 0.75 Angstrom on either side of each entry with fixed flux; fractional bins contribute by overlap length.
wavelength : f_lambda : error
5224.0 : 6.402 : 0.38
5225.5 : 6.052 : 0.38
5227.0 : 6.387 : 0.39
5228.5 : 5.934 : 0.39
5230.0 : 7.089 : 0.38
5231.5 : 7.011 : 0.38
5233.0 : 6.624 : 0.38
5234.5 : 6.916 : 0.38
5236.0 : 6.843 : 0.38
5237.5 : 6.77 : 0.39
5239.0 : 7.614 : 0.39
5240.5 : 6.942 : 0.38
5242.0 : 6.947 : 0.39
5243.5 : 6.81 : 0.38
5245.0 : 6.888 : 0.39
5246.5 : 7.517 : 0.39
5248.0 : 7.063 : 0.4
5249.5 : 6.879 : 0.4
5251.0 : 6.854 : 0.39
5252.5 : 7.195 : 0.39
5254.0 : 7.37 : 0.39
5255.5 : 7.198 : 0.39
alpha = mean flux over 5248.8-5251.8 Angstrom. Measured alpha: 6.87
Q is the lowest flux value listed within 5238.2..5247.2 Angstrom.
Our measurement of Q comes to 6.81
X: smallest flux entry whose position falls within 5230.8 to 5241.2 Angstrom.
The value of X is 6.624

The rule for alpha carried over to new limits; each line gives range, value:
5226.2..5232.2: 6.6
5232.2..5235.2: 6.77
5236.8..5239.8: 7.19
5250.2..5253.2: 7.02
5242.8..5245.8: 6.86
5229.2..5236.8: 6.89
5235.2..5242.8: 7.02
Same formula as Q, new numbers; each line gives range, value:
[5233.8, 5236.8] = 6.843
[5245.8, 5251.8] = 6.854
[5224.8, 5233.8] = 5.934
